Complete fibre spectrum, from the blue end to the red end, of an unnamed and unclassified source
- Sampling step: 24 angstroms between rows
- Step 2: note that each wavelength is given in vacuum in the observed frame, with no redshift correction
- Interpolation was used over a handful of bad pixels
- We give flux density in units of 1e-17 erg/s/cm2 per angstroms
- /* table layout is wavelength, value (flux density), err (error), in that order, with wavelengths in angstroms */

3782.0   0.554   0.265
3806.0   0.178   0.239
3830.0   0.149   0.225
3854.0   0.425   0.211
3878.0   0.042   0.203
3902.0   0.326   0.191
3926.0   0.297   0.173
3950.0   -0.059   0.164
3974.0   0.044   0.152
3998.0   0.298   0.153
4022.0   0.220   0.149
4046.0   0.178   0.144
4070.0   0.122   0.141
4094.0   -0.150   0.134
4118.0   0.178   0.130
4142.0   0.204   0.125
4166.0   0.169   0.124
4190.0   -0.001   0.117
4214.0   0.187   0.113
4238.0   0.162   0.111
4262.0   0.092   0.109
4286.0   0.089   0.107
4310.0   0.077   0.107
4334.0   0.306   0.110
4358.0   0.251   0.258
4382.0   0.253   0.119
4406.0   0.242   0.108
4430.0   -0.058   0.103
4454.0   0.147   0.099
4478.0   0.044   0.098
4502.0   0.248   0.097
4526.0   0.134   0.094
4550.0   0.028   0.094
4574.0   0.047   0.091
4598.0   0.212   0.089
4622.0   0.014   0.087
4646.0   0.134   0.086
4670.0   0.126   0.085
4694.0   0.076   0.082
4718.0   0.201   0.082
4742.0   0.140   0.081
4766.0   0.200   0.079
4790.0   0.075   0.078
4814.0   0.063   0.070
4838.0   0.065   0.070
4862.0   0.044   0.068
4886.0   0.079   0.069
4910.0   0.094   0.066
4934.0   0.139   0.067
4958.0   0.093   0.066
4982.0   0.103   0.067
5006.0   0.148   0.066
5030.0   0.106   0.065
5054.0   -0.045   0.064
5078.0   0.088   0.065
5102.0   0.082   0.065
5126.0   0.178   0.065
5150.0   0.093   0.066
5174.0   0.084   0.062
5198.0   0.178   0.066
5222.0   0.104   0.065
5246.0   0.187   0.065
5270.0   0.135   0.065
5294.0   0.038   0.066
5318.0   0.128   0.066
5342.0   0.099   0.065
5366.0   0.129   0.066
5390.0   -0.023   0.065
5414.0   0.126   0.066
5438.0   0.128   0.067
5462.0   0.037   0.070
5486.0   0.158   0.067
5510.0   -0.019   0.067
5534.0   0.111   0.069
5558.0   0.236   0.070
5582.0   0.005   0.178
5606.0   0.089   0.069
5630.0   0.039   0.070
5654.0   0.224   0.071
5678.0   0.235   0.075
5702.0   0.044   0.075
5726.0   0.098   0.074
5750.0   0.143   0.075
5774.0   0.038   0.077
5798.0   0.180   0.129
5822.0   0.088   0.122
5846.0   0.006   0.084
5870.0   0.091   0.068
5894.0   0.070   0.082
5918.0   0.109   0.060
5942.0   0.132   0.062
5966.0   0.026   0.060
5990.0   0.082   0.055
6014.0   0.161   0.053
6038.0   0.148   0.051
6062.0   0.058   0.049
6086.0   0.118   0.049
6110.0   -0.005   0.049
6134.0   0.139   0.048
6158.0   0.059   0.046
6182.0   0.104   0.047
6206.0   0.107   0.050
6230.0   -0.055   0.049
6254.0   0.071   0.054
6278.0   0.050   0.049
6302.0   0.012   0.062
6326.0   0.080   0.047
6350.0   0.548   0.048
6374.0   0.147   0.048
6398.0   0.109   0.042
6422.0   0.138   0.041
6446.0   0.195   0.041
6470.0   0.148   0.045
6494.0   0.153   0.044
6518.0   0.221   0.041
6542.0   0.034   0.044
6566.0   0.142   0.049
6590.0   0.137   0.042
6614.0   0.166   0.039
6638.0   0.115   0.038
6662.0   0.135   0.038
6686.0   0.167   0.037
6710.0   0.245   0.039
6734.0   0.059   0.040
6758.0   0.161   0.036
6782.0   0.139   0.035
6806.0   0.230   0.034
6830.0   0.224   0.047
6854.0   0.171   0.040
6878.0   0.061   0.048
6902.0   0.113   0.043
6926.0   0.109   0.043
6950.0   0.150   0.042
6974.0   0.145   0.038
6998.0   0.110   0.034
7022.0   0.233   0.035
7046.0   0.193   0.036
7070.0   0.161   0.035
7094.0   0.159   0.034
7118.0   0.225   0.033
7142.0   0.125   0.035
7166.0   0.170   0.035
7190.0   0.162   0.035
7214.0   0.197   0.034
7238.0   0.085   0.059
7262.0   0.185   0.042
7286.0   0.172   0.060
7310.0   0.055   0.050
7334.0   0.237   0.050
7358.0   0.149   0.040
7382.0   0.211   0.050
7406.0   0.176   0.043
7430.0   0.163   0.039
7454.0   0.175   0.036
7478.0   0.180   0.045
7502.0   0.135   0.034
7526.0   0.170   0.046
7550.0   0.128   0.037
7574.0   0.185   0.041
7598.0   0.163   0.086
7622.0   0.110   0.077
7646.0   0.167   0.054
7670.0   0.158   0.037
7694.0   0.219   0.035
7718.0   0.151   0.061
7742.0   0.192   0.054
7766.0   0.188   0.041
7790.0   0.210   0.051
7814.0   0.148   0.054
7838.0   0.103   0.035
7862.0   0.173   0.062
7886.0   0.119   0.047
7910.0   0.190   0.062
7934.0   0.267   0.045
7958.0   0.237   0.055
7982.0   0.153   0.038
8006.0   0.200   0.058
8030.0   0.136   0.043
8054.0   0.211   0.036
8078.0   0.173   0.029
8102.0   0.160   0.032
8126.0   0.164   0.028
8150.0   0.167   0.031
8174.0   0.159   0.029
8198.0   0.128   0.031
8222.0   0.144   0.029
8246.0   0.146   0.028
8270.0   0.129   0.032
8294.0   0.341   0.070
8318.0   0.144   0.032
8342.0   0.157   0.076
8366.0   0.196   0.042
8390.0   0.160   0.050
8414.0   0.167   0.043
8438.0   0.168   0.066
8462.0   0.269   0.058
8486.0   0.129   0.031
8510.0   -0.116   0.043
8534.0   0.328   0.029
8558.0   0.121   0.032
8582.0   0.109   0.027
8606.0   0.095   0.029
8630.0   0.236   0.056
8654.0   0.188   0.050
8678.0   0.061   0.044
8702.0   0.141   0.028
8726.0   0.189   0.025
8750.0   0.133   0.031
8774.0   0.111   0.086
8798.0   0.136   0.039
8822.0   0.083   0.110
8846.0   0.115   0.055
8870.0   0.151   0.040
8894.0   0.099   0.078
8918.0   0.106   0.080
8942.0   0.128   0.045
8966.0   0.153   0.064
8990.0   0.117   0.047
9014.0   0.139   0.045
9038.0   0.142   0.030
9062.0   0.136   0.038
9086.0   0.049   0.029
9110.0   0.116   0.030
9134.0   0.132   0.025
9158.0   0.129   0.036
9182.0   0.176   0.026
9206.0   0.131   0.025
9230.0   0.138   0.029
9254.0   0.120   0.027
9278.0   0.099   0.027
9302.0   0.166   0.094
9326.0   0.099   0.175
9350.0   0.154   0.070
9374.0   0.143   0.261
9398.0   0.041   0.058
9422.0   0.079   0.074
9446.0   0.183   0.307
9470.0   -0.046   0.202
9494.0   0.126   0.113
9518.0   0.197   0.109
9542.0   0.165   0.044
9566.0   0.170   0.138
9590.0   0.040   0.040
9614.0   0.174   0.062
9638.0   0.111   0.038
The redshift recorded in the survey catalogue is 0.70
